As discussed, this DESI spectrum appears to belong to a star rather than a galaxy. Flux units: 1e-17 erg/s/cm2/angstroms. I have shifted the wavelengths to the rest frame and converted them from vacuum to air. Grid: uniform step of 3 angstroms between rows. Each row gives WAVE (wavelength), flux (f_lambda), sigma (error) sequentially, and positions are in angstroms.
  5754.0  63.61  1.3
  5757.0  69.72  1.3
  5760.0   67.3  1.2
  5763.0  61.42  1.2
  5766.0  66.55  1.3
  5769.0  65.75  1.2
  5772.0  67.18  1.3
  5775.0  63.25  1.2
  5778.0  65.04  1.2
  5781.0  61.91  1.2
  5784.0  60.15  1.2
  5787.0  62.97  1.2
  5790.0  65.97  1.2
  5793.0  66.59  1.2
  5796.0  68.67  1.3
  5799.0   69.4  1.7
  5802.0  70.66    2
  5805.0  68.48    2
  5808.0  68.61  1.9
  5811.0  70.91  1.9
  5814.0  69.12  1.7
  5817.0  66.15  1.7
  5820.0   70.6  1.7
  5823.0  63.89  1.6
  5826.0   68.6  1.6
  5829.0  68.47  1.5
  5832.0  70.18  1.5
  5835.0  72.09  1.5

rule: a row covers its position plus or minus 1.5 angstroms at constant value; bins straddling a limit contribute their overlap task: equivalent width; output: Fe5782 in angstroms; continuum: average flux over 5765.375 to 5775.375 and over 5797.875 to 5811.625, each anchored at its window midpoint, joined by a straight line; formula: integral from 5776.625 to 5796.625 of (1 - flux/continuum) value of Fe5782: 0.99 angstroms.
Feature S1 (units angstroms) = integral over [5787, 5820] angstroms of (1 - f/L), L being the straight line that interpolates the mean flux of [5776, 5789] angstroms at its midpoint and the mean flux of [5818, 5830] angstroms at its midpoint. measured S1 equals -1.5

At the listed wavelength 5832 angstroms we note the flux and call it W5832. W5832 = 70.18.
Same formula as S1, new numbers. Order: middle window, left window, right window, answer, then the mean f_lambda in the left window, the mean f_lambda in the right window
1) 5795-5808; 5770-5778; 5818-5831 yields -0.5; 65.2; 67.9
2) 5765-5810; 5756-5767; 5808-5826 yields 0.6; 66.1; 68.2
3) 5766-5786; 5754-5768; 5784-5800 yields 0.6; 65.9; 66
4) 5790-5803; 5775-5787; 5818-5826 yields -0.8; 62.6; 67.4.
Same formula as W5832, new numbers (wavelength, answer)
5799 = 69.4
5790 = 65.97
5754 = 63.61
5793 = 66.59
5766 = 66.55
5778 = 65.04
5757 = 69.72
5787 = 62.97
